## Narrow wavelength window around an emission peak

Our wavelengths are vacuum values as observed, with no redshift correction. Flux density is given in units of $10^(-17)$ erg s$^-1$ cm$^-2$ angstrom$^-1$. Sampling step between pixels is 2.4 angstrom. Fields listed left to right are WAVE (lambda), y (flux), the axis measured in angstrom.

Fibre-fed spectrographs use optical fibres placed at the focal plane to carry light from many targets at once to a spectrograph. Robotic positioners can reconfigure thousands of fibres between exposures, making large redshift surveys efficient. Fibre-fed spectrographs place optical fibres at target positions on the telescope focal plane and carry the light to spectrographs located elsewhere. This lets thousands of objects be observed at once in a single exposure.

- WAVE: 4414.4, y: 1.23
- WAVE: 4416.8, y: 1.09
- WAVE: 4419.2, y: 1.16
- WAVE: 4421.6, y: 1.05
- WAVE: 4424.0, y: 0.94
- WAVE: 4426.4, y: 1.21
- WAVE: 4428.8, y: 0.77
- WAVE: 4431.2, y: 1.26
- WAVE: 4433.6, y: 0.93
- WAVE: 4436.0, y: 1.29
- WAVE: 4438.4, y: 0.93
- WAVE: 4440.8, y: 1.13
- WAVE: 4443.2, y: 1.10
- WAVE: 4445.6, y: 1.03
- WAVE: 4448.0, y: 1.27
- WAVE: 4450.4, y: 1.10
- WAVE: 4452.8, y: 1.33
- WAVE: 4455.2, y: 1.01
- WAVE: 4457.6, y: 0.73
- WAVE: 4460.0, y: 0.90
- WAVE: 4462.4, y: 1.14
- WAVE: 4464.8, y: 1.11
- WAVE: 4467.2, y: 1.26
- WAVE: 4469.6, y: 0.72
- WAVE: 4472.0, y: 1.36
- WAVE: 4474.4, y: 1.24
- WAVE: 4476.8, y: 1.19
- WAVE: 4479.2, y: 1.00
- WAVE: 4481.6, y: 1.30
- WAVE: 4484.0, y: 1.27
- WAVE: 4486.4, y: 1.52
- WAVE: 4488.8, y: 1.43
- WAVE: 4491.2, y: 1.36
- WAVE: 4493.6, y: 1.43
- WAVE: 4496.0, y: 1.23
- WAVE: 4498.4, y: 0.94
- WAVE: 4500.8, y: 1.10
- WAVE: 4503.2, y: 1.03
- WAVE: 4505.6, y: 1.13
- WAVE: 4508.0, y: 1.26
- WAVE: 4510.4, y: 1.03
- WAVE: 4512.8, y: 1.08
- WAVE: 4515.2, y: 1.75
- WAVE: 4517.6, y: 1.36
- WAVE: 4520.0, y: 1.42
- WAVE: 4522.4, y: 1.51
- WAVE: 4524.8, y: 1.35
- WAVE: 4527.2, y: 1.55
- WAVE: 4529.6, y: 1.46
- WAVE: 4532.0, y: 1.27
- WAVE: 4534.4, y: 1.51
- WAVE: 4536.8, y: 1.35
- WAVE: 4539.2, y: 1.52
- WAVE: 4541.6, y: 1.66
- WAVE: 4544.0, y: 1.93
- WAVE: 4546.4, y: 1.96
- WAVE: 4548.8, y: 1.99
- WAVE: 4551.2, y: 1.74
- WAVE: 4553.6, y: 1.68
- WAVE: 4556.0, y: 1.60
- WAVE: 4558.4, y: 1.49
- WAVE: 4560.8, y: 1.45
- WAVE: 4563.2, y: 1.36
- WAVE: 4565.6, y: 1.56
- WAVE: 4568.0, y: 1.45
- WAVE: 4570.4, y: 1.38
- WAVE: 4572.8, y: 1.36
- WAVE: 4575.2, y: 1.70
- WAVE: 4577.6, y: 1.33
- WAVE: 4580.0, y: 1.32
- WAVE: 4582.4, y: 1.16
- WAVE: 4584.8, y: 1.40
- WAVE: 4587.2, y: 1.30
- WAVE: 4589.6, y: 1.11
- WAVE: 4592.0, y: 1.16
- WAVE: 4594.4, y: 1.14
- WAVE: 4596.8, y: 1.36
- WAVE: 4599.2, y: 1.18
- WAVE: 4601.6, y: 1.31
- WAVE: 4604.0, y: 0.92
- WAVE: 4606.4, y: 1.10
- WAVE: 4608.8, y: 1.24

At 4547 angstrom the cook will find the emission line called C IV 1549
